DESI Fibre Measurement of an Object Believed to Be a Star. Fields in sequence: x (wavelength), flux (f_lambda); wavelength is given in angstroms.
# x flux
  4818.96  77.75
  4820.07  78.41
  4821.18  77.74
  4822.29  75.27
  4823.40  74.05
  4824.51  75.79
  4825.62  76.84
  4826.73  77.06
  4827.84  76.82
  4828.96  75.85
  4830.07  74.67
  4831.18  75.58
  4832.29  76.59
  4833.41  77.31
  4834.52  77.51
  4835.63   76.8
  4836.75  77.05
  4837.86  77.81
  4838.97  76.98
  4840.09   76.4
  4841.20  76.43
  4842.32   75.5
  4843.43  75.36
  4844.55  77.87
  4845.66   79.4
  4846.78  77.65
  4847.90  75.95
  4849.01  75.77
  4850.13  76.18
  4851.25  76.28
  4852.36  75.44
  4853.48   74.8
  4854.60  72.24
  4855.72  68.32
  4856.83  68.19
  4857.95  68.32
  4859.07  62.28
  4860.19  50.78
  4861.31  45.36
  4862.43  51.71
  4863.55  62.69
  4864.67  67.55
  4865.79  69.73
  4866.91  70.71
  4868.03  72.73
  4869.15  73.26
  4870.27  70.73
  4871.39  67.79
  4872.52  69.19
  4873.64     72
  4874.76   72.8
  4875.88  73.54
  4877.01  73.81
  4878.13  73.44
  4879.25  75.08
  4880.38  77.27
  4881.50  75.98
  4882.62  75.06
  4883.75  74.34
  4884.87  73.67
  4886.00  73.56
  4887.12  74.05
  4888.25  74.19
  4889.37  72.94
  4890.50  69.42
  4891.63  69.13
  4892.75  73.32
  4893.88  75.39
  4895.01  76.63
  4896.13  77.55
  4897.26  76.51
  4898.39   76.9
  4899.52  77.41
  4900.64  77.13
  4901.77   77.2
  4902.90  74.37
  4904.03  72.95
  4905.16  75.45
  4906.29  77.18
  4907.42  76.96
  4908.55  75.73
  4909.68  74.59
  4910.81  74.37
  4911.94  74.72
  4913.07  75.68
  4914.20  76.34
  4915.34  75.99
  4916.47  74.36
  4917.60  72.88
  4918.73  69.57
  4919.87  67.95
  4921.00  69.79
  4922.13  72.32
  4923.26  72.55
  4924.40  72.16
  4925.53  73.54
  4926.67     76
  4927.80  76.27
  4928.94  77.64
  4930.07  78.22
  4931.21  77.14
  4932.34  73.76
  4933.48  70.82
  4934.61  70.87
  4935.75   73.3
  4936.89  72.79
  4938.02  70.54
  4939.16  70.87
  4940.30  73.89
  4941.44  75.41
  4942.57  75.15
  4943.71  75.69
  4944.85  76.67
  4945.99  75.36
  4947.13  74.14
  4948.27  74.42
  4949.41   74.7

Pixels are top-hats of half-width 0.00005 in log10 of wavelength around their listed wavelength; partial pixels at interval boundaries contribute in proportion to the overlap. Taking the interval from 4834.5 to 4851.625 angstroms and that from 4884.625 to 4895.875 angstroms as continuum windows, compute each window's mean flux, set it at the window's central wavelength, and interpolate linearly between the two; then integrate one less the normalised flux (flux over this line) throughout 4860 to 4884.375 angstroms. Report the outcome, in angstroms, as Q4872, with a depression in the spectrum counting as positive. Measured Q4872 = 1.8 angstroms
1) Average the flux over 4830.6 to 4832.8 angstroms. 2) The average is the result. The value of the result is 76.2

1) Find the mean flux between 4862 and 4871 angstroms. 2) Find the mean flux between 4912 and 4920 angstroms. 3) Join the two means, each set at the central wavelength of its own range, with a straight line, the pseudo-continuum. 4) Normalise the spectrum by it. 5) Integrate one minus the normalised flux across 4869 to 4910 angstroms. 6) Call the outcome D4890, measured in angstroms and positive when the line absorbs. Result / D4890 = -2.2 angstroms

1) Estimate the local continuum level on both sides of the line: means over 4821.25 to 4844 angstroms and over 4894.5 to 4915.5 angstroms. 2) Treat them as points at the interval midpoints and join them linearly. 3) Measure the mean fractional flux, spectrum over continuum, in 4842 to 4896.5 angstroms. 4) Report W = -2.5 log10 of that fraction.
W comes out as 0.07 mag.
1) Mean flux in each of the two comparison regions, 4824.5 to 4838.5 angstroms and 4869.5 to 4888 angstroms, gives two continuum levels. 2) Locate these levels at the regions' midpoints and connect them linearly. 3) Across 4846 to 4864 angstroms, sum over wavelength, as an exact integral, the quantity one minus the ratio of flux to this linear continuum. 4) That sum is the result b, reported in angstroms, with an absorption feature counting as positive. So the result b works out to 1.73 angstroms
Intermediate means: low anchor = 76.6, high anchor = 73.3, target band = 67.8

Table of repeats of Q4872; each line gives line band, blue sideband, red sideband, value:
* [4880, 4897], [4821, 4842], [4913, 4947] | 0.16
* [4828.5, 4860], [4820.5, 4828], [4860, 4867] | -3.25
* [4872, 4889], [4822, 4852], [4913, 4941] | 0.25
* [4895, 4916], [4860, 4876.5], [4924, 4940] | -1.55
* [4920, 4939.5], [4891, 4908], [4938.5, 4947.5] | 0.40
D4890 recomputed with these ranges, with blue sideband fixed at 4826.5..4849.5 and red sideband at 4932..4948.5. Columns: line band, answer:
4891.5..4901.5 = -0.1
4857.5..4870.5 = 2.1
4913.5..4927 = 0.3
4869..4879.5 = 0.5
